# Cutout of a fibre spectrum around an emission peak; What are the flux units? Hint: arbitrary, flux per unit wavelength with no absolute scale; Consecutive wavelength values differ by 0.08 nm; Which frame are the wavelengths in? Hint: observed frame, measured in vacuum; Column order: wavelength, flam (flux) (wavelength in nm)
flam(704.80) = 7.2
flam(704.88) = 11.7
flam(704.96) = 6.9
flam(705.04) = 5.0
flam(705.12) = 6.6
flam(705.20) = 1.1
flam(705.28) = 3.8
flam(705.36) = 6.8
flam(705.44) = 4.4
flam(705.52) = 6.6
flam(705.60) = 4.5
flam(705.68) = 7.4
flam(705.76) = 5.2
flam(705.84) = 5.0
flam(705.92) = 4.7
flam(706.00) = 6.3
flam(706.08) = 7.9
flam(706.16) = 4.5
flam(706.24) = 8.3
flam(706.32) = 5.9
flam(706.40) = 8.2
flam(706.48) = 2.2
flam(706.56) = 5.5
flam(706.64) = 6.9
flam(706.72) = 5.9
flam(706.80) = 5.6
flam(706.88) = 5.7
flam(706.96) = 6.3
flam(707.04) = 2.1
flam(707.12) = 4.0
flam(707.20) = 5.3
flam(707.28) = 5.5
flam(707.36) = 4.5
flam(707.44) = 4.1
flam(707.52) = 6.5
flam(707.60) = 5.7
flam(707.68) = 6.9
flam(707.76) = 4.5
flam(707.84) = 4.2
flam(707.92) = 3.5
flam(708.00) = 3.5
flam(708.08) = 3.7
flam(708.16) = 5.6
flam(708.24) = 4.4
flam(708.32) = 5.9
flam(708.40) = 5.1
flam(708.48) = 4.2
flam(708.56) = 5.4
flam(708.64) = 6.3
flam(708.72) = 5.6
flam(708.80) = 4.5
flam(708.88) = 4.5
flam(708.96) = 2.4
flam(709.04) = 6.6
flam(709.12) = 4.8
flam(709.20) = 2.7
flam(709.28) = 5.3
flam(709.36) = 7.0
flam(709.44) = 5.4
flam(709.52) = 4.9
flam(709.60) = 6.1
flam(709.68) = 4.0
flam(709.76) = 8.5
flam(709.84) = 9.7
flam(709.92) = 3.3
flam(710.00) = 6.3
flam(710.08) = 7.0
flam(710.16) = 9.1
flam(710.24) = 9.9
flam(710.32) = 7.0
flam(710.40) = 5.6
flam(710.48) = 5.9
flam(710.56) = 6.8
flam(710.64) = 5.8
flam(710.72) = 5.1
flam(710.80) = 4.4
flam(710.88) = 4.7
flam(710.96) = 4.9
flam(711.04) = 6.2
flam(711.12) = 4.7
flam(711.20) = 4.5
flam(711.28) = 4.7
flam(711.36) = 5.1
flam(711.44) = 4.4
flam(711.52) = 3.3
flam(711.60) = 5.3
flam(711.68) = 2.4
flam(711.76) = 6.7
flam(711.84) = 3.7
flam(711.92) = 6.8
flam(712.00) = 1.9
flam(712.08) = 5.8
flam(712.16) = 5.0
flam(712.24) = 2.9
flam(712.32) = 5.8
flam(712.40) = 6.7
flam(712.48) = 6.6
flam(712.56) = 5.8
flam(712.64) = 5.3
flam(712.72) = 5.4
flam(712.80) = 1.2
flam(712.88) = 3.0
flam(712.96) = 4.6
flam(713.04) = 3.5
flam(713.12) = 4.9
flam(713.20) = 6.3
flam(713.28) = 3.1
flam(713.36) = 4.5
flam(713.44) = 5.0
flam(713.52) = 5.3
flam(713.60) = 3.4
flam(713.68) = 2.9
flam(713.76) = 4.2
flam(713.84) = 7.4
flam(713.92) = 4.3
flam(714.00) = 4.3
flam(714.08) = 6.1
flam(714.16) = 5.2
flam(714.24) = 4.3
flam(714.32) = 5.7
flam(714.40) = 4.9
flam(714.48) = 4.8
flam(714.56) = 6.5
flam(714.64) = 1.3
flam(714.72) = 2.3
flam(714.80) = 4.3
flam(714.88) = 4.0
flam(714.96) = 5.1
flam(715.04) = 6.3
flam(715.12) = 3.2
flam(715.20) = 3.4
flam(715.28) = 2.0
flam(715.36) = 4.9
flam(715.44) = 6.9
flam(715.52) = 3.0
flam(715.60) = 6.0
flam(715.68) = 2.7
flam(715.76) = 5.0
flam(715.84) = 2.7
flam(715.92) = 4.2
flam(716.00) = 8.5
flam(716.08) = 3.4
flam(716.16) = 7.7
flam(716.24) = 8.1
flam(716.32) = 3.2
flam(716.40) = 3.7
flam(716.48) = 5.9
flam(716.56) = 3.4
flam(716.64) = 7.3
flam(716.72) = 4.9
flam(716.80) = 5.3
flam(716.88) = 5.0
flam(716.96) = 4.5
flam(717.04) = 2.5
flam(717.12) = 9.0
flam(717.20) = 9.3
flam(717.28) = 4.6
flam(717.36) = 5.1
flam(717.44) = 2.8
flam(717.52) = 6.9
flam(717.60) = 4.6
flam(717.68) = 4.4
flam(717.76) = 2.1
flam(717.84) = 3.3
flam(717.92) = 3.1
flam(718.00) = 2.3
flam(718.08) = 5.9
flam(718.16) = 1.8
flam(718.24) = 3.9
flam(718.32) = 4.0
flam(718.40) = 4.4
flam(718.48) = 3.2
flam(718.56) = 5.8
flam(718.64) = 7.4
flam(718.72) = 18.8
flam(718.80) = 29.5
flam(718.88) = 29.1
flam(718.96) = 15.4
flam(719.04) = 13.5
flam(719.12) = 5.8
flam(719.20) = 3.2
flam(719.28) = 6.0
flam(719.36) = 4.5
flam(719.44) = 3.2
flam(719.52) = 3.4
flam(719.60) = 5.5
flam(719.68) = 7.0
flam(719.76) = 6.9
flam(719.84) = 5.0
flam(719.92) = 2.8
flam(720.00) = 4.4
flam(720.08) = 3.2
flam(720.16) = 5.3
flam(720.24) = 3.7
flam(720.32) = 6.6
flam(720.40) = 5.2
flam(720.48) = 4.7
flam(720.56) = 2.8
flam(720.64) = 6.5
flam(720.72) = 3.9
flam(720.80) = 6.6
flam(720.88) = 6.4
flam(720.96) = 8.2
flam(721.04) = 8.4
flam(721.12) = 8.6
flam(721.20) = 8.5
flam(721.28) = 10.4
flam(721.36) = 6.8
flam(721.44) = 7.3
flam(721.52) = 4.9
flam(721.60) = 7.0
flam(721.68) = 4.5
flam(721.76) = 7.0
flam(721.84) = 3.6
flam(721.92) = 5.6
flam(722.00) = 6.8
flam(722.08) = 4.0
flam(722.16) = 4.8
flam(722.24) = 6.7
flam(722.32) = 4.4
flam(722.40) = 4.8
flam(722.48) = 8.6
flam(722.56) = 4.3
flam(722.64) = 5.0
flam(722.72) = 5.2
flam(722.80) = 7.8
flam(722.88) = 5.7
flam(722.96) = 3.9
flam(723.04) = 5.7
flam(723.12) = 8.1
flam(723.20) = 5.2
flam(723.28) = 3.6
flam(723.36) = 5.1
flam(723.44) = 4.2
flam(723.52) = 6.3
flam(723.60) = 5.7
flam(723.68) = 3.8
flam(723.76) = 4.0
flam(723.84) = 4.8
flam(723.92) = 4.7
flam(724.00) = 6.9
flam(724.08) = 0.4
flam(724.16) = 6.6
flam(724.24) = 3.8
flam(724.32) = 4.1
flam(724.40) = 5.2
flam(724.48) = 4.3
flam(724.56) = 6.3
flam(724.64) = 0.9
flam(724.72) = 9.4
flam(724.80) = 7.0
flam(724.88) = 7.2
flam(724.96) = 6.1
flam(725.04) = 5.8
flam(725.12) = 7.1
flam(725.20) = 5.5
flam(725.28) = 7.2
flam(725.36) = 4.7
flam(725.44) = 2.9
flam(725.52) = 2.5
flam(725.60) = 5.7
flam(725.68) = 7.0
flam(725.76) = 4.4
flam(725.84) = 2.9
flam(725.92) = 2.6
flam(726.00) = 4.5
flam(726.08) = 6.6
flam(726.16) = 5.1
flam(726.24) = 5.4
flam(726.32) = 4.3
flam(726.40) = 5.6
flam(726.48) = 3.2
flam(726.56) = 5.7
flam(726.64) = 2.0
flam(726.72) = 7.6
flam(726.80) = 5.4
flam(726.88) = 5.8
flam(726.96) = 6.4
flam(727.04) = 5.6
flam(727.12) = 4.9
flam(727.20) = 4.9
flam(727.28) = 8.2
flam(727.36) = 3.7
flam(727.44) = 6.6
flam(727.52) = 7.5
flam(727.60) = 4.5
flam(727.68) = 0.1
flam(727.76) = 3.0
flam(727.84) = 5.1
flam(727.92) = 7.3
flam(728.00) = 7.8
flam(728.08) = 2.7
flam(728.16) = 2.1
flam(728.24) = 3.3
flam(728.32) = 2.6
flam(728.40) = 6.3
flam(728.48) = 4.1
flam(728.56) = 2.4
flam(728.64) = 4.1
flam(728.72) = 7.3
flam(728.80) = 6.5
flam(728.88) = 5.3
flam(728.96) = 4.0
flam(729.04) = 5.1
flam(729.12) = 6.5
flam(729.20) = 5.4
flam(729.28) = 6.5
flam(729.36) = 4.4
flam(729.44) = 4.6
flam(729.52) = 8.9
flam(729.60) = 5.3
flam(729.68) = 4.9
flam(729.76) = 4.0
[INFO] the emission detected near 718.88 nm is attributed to H-alpha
